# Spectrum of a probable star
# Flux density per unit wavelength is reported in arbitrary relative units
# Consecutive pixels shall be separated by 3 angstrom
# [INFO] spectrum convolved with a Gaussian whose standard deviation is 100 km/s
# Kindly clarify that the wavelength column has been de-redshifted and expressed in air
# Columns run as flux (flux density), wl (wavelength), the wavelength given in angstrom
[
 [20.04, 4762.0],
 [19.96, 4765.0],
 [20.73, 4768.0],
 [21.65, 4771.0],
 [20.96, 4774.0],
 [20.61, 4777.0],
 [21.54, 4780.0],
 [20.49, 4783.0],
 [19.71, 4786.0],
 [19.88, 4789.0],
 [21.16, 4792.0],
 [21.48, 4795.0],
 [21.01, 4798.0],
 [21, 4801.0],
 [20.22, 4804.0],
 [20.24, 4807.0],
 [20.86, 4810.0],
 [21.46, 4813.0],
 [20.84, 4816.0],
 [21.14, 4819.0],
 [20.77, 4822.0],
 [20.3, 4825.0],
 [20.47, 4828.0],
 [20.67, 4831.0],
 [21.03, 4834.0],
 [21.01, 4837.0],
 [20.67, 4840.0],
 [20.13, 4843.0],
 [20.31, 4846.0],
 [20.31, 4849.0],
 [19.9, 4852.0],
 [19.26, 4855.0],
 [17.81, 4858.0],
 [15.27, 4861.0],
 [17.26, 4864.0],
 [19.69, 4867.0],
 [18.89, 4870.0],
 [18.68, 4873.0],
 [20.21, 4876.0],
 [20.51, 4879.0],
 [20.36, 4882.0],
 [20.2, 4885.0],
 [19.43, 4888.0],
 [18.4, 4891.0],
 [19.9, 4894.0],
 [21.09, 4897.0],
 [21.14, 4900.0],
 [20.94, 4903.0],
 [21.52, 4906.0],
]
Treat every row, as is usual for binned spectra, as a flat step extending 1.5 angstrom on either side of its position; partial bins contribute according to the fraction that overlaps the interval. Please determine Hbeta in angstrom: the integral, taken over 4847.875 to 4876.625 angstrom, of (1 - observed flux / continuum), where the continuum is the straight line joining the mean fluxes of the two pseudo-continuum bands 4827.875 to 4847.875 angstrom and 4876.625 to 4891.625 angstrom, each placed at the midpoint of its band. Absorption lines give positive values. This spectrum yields 2.2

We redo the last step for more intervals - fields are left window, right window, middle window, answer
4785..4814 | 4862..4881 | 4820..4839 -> -0.6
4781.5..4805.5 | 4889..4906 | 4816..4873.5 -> 2.2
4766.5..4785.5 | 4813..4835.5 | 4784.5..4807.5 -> 0.3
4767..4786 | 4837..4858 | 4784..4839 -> -0.8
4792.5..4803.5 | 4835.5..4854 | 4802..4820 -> 0.1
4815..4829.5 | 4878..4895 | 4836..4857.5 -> 0.3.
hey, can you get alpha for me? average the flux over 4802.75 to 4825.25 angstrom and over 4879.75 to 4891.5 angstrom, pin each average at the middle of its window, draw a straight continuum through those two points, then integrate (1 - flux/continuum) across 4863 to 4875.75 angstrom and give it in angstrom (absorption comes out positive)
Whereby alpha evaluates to 0.7 angstrom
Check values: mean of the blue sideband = 20.8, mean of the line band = 18.8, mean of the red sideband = 19.8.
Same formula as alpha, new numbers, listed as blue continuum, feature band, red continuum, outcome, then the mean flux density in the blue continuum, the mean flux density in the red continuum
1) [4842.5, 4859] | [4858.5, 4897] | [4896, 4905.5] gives 2.5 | 19.6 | 21.1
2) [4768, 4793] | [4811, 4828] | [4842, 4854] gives -0.4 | 20.7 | 20.1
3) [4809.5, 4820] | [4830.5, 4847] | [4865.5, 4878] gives -0.2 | 21.1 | 19.4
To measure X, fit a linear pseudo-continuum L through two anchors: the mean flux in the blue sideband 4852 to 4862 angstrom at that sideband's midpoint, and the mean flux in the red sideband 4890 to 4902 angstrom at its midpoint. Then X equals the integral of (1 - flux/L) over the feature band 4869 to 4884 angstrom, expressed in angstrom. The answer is -0.54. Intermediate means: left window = 17.9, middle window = 19.8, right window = 20.2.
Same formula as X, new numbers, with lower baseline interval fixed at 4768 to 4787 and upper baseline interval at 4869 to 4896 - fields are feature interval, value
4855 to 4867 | 1.48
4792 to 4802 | -0.26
